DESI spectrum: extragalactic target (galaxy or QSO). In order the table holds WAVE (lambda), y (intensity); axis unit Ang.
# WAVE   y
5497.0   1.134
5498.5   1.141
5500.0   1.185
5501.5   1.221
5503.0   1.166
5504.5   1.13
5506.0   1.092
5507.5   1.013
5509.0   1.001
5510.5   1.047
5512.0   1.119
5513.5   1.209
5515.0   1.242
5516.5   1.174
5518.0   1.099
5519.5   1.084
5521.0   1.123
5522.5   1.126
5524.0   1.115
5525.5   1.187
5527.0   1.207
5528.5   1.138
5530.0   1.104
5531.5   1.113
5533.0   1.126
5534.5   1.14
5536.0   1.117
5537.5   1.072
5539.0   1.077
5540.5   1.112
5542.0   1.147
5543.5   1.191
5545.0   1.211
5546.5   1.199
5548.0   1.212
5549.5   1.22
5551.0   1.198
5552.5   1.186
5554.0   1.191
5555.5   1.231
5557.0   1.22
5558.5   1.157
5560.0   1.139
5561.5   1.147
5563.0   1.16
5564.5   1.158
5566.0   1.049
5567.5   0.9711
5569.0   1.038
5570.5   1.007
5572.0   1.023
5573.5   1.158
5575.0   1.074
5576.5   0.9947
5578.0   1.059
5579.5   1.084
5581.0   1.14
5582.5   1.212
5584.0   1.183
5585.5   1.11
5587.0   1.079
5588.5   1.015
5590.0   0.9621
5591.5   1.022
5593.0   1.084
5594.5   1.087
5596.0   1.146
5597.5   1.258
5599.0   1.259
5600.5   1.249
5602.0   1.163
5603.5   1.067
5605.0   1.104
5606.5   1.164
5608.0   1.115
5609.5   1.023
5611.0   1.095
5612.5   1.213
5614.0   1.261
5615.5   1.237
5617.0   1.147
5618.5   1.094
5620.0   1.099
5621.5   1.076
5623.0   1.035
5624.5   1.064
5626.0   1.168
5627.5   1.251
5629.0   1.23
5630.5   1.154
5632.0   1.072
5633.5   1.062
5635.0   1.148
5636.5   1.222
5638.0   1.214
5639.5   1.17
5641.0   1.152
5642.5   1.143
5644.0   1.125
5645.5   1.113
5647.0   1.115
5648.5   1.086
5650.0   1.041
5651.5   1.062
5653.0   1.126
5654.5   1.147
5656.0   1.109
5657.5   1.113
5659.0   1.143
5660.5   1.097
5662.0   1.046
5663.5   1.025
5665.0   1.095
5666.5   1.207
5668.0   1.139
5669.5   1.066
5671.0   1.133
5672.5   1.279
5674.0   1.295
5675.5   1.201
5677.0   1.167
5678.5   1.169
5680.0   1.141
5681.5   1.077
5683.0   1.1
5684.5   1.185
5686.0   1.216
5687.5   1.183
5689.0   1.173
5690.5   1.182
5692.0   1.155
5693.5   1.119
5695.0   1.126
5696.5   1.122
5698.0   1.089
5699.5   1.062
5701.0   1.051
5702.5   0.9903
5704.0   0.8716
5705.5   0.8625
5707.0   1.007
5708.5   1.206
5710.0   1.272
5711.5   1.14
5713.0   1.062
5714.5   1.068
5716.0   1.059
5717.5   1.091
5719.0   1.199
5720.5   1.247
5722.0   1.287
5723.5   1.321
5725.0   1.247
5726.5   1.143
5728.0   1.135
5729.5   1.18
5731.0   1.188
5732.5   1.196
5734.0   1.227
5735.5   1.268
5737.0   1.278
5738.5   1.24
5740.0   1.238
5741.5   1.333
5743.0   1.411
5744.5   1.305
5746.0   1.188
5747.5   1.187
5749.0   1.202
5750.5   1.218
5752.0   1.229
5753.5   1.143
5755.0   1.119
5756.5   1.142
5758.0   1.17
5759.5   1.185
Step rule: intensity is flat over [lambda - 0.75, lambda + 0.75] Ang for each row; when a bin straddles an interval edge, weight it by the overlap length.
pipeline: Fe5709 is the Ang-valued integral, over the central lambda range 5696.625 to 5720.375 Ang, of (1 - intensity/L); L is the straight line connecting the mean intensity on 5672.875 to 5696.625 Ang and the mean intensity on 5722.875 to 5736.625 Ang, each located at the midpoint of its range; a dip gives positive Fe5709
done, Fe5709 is 2.3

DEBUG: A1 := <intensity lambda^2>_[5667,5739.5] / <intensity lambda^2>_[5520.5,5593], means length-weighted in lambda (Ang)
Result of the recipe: 1.08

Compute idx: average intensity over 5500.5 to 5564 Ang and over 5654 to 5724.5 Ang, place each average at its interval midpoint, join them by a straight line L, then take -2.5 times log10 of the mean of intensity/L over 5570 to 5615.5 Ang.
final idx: 0.02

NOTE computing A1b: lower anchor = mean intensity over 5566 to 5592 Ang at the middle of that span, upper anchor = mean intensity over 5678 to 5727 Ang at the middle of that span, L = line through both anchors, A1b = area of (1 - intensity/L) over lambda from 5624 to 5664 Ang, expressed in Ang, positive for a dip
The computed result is -1.0 Ang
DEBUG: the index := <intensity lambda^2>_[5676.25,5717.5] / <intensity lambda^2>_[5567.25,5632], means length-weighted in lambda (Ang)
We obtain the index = 1.02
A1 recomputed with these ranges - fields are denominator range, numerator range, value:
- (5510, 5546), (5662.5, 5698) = 1.07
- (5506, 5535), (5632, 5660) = 1.05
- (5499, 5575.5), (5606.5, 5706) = 1.04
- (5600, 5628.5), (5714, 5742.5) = 1.11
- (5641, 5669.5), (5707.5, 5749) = 1.12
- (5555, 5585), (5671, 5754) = 1.11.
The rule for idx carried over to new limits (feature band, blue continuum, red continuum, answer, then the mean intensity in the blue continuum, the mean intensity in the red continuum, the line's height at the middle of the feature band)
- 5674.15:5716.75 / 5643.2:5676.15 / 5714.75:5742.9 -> 0.057 mag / 1.13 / 1.22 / 1.17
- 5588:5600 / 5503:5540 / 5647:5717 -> 0.008 mag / 1.12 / 1.11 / 1.12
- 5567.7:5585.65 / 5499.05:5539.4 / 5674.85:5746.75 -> 0.051 mag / 1.13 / 1.16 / 1.14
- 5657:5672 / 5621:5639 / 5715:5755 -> 0.056 mag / 1.14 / 1.22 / 1.17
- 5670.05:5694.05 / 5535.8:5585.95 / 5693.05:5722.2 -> -0.070 mag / 1.13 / 1.09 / 1.1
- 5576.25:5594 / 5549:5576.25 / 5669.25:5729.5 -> 0.046 mag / 1.13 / 1.14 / 1.13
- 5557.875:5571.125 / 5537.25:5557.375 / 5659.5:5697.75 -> 0.079 mag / 1.18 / 1.15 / 1.17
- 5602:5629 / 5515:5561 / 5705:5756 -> 0.034 mag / 1.16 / 1.19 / 1.17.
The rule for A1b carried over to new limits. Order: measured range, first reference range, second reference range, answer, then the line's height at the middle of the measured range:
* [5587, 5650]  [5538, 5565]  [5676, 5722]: 0.9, 1.15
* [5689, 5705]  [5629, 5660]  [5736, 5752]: 1.6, 1.2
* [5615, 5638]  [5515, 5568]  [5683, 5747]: 0.3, 1.16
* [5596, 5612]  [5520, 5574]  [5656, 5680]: -0.1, 1.14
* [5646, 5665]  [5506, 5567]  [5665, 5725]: 0.8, 1.14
